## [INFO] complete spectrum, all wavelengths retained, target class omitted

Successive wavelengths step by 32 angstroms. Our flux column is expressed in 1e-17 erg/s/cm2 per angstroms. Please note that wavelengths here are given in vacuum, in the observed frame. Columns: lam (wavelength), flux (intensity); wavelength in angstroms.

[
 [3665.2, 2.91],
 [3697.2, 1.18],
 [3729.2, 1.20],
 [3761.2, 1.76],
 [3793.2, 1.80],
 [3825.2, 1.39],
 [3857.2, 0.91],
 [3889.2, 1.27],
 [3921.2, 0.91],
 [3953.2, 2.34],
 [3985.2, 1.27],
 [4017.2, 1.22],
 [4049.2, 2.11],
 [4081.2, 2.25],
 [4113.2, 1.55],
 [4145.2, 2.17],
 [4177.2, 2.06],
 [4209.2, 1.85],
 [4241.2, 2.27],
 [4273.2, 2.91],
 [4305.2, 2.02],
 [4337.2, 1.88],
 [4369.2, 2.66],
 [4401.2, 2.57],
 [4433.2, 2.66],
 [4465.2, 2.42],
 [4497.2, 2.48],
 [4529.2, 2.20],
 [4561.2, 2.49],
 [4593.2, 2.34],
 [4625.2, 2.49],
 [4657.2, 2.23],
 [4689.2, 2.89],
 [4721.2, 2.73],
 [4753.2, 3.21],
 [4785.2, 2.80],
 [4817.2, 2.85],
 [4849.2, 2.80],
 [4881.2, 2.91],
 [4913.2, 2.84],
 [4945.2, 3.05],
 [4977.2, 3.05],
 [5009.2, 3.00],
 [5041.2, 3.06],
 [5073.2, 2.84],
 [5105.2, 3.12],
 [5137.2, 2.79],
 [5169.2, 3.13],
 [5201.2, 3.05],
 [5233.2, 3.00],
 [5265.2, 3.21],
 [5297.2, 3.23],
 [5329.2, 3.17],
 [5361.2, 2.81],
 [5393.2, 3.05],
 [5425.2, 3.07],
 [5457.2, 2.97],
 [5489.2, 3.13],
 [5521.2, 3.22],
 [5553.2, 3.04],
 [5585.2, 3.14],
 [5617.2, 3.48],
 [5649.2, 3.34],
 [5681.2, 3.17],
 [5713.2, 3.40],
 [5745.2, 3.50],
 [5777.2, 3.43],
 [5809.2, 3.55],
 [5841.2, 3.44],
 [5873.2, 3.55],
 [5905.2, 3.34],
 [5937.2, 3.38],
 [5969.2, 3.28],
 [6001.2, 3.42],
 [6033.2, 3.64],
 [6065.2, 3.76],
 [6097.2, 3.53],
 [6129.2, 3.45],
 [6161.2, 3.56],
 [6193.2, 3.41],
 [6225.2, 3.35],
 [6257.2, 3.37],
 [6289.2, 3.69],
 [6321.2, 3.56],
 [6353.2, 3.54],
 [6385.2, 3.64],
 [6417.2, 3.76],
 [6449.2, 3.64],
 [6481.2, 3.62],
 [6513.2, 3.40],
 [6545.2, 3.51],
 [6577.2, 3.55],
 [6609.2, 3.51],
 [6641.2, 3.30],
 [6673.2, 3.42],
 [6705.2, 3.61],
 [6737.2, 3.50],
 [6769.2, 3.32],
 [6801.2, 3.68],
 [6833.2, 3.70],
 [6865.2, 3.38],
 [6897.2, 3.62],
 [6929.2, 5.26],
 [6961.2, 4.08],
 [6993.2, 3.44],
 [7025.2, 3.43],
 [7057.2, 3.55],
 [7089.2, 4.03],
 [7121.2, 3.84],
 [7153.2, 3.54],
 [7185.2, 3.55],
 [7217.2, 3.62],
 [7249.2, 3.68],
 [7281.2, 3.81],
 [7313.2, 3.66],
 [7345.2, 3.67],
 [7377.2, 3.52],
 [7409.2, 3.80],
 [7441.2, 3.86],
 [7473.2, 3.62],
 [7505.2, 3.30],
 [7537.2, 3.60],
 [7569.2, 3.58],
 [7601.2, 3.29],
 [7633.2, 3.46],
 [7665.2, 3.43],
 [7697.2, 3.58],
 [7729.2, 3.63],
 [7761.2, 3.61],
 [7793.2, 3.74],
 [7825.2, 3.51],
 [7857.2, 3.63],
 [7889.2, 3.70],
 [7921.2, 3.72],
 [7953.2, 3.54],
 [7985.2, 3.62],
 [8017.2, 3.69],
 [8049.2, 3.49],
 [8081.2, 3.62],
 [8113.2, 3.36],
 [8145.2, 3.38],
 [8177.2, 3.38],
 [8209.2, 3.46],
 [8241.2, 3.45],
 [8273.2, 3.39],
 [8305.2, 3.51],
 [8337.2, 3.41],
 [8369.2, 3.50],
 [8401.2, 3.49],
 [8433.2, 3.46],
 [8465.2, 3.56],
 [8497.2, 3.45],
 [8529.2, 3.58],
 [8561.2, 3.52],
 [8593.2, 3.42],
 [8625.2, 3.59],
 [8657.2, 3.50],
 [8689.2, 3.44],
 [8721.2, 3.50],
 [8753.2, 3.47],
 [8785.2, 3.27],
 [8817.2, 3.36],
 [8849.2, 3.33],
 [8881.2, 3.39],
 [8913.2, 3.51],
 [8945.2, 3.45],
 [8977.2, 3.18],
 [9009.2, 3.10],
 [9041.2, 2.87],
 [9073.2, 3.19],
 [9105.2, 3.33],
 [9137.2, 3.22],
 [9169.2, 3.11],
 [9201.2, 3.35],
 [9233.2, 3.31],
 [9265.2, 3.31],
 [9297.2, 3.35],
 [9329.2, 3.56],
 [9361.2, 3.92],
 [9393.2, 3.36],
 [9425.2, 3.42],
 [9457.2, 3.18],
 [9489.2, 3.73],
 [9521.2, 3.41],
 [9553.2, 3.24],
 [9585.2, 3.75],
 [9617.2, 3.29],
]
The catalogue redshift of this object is 0.057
